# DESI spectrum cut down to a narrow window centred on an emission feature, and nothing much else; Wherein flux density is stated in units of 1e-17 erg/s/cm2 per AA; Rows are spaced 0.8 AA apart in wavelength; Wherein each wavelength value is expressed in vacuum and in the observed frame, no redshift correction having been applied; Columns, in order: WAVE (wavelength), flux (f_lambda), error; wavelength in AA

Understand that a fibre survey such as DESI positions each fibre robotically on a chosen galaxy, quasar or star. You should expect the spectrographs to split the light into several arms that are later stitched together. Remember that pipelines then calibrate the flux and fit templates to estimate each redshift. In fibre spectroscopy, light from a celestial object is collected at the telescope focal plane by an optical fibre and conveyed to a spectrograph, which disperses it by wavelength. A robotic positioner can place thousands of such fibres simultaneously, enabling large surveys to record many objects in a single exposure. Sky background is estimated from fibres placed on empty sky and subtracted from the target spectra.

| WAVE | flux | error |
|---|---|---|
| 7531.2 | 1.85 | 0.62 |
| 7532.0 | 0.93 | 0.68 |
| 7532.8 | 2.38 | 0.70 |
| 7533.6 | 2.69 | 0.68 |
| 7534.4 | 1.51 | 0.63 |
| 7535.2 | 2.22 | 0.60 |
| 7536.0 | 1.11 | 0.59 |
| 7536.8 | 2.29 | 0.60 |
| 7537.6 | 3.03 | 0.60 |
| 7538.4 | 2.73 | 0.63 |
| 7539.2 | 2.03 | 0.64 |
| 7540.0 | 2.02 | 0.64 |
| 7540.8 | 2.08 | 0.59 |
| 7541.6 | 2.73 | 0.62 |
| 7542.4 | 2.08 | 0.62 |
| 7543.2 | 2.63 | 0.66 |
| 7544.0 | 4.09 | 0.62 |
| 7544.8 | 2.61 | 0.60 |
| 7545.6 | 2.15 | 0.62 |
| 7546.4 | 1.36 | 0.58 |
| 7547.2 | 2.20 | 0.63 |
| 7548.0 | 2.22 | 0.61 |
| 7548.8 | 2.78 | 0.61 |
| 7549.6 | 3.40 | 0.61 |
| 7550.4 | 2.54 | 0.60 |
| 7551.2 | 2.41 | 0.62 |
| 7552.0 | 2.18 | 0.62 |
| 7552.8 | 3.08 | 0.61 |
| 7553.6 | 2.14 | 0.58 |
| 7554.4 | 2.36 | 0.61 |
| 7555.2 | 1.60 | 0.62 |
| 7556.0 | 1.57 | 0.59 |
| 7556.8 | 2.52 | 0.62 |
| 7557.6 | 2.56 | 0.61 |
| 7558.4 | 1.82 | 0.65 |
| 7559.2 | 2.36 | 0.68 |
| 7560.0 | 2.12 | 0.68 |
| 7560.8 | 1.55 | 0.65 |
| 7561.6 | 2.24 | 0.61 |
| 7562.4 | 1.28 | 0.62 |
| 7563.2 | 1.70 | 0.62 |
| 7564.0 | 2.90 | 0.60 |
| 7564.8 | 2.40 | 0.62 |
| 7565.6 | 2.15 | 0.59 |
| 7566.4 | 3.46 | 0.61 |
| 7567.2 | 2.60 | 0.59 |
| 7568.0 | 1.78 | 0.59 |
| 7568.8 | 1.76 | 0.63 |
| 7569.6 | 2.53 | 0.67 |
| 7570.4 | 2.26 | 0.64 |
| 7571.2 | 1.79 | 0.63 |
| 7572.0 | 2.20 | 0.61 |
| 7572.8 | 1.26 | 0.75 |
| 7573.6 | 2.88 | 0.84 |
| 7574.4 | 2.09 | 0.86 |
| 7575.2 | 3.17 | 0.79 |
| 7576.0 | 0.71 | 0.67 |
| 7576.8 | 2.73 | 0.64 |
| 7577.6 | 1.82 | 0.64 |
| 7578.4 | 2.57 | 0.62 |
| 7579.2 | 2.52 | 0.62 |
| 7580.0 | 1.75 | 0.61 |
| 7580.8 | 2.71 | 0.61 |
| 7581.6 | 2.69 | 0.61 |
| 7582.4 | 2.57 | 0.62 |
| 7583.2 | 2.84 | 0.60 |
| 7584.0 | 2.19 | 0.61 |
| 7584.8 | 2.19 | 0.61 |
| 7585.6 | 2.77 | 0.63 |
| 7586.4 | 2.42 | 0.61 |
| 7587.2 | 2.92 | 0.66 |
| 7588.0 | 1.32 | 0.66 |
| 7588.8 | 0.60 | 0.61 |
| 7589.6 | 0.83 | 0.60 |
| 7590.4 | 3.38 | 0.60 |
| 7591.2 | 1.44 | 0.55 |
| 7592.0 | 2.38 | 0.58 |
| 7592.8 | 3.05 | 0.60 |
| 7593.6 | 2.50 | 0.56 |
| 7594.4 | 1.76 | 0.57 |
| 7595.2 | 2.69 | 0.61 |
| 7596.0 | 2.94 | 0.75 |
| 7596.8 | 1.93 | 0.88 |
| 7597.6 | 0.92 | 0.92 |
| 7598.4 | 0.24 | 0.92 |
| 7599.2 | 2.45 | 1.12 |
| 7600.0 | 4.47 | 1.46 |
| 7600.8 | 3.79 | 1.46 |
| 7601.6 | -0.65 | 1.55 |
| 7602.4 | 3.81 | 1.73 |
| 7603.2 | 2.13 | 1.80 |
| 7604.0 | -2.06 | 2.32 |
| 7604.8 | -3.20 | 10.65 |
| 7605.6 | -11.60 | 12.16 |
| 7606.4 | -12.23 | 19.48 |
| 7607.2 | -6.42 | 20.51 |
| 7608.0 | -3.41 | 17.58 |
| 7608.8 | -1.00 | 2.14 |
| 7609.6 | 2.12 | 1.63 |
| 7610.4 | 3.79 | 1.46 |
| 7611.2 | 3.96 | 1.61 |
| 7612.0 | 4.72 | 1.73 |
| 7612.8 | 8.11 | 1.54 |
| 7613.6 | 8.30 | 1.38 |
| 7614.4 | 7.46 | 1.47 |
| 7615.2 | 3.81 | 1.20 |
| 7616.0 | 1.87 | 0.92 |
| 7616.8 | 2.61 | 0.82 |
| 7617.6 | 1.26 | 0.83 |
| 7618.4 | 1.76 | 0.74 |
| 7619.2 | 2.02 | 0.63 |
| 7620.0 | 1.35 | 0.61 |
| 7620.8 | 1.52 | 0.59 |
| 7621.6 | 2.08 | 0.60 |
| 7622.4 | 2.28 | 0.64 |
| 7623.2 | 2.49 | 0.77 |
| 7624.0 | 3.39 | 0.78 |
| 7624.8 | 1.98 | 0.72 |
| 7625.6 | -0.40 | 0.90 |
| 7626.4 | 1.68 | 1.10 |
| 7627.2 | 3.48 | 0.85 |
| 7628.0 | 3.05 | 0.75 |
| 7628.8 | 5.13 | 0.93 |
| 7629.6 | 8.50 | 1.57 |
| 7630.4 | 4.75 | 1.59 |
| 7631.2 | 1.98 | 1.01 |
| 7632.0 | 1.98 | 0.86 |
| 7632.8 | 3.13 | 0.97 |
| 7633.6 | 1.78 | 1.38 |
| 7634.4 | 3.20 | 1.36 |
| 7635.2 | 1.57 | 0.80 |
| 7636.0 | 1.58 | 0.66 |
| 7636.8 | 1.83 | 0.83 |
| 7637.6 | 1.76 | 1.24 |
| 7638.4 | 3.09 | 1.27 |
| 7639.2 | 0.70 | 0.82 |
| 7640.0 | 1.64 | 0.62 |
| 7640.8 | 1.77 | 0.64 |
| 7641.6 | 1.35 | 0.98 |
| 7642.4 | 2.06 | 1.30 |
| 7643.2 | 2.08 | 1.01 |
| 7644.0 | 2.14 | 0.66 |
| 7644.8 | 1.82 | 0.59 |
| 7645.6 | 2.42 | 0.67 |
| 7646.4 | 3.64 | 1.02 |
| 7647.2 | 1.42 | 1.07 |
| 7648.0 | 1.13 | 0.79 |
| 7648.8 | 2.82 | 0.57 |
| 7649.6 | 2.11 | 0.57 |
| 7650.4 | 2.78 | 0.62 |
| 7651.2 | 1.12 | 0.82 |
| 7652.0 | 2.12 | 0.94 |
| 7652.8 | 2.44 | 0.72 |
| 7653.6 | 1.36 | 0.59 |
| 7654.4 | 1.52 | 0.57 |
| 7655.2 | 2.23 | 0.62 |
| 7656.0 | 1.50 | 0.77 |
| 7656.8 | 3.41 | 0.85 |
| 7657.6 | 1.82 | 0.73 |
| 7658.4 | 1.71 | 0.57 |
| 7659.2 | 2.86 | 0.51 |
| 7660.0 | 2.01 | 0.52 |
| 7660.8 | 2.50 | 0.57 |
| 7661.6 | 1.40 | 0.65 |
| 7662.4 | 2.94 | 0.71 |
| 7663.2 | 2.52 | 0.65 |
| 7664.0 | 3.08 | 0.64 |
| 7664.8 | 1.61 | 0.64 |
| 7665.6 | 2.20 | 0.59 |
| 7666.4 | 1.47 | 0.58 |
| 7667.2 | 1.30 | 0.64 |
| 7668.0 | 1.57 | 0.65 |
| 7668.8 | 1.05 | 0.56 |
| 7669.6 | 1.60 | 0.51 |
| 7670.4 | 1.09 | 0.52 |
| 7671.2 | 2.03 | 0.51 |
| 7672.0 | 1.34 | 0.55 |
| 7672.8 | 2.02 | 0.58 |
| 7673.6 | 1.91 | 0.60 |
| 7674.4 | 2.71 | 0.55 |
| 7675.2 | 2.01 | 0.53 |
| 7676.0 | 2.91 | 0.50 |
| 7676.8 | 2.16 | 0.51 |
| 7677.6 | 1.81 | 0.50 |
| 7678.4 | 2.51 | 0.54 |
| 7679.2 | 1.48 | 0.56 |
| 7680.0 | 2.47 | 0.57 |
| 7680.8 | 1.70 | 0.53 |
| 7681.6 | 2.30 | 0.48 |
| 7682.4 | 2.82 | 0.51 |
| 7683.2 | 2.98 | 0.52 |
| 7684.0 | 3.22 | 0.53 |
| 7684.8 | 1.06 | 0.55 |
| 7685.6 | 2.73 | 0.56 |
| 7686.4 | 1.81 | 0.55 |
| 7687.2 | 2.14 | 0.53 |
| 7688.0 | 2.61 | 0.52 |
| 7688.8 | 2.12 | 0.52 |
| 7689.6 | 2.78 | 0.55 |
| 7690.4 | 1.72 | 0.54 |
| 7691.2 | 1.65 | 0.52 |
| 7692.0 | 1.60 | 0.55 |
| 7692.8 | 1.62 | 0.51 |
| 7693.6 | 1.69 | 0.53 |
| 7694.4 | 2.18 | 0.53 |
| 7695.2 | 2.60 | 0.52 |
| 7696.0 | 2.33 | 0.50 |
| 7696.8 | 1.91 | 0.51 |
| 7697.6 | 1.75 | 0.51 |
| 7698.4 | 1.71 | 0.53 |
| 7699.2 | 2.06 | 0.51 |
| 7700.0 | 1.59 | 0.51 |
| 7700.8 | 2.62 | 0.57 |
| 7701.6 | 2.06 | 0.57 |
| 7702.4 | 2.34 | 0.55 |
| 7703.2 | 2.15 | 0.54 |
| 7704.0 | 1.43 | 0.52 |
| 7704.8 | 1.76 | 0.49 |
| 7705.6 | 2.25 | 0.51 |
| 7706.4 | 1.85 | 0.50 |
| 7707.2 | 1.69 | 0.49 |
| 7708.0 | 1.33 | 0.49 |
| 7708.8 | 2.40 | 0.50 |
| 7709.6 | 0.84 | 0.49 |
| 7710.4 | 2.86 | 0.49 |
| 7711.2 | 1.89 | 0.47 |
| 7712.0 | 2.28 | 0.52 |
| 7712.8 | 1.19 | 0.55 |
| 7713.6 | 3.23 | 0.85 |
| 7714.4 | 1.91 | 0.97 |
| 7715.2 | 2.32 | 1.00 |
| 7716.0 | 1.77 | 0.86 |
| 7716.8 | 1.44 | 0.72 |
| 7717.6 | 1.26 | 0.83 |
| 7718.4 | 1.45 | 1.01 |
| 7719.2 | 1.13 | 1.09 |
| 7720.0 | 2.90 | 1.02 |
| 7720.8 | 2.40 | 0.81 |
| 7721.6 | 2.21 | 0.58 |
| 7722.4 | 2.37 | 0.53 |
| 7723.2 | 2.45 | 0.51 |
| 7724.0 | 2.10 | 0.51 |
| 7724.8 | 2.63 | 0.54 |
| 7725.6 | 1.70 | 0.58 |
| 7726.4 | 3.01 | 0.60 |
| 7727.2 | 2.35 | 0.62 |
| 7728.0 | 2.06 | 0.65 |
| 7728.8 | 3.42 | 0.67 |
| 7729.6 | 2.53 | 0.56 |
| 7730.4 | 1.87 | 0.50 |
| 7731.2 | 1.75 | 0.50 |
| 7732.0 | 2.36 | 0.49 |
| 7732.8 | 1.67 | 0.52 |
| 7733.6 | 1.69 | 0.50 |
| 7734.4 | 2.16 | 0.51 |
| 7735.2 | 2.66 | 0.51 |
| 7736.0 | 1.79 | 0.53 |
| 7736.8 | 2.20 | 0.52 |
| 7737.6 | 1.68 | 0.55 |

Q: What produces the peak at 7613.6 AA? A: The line [S II]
